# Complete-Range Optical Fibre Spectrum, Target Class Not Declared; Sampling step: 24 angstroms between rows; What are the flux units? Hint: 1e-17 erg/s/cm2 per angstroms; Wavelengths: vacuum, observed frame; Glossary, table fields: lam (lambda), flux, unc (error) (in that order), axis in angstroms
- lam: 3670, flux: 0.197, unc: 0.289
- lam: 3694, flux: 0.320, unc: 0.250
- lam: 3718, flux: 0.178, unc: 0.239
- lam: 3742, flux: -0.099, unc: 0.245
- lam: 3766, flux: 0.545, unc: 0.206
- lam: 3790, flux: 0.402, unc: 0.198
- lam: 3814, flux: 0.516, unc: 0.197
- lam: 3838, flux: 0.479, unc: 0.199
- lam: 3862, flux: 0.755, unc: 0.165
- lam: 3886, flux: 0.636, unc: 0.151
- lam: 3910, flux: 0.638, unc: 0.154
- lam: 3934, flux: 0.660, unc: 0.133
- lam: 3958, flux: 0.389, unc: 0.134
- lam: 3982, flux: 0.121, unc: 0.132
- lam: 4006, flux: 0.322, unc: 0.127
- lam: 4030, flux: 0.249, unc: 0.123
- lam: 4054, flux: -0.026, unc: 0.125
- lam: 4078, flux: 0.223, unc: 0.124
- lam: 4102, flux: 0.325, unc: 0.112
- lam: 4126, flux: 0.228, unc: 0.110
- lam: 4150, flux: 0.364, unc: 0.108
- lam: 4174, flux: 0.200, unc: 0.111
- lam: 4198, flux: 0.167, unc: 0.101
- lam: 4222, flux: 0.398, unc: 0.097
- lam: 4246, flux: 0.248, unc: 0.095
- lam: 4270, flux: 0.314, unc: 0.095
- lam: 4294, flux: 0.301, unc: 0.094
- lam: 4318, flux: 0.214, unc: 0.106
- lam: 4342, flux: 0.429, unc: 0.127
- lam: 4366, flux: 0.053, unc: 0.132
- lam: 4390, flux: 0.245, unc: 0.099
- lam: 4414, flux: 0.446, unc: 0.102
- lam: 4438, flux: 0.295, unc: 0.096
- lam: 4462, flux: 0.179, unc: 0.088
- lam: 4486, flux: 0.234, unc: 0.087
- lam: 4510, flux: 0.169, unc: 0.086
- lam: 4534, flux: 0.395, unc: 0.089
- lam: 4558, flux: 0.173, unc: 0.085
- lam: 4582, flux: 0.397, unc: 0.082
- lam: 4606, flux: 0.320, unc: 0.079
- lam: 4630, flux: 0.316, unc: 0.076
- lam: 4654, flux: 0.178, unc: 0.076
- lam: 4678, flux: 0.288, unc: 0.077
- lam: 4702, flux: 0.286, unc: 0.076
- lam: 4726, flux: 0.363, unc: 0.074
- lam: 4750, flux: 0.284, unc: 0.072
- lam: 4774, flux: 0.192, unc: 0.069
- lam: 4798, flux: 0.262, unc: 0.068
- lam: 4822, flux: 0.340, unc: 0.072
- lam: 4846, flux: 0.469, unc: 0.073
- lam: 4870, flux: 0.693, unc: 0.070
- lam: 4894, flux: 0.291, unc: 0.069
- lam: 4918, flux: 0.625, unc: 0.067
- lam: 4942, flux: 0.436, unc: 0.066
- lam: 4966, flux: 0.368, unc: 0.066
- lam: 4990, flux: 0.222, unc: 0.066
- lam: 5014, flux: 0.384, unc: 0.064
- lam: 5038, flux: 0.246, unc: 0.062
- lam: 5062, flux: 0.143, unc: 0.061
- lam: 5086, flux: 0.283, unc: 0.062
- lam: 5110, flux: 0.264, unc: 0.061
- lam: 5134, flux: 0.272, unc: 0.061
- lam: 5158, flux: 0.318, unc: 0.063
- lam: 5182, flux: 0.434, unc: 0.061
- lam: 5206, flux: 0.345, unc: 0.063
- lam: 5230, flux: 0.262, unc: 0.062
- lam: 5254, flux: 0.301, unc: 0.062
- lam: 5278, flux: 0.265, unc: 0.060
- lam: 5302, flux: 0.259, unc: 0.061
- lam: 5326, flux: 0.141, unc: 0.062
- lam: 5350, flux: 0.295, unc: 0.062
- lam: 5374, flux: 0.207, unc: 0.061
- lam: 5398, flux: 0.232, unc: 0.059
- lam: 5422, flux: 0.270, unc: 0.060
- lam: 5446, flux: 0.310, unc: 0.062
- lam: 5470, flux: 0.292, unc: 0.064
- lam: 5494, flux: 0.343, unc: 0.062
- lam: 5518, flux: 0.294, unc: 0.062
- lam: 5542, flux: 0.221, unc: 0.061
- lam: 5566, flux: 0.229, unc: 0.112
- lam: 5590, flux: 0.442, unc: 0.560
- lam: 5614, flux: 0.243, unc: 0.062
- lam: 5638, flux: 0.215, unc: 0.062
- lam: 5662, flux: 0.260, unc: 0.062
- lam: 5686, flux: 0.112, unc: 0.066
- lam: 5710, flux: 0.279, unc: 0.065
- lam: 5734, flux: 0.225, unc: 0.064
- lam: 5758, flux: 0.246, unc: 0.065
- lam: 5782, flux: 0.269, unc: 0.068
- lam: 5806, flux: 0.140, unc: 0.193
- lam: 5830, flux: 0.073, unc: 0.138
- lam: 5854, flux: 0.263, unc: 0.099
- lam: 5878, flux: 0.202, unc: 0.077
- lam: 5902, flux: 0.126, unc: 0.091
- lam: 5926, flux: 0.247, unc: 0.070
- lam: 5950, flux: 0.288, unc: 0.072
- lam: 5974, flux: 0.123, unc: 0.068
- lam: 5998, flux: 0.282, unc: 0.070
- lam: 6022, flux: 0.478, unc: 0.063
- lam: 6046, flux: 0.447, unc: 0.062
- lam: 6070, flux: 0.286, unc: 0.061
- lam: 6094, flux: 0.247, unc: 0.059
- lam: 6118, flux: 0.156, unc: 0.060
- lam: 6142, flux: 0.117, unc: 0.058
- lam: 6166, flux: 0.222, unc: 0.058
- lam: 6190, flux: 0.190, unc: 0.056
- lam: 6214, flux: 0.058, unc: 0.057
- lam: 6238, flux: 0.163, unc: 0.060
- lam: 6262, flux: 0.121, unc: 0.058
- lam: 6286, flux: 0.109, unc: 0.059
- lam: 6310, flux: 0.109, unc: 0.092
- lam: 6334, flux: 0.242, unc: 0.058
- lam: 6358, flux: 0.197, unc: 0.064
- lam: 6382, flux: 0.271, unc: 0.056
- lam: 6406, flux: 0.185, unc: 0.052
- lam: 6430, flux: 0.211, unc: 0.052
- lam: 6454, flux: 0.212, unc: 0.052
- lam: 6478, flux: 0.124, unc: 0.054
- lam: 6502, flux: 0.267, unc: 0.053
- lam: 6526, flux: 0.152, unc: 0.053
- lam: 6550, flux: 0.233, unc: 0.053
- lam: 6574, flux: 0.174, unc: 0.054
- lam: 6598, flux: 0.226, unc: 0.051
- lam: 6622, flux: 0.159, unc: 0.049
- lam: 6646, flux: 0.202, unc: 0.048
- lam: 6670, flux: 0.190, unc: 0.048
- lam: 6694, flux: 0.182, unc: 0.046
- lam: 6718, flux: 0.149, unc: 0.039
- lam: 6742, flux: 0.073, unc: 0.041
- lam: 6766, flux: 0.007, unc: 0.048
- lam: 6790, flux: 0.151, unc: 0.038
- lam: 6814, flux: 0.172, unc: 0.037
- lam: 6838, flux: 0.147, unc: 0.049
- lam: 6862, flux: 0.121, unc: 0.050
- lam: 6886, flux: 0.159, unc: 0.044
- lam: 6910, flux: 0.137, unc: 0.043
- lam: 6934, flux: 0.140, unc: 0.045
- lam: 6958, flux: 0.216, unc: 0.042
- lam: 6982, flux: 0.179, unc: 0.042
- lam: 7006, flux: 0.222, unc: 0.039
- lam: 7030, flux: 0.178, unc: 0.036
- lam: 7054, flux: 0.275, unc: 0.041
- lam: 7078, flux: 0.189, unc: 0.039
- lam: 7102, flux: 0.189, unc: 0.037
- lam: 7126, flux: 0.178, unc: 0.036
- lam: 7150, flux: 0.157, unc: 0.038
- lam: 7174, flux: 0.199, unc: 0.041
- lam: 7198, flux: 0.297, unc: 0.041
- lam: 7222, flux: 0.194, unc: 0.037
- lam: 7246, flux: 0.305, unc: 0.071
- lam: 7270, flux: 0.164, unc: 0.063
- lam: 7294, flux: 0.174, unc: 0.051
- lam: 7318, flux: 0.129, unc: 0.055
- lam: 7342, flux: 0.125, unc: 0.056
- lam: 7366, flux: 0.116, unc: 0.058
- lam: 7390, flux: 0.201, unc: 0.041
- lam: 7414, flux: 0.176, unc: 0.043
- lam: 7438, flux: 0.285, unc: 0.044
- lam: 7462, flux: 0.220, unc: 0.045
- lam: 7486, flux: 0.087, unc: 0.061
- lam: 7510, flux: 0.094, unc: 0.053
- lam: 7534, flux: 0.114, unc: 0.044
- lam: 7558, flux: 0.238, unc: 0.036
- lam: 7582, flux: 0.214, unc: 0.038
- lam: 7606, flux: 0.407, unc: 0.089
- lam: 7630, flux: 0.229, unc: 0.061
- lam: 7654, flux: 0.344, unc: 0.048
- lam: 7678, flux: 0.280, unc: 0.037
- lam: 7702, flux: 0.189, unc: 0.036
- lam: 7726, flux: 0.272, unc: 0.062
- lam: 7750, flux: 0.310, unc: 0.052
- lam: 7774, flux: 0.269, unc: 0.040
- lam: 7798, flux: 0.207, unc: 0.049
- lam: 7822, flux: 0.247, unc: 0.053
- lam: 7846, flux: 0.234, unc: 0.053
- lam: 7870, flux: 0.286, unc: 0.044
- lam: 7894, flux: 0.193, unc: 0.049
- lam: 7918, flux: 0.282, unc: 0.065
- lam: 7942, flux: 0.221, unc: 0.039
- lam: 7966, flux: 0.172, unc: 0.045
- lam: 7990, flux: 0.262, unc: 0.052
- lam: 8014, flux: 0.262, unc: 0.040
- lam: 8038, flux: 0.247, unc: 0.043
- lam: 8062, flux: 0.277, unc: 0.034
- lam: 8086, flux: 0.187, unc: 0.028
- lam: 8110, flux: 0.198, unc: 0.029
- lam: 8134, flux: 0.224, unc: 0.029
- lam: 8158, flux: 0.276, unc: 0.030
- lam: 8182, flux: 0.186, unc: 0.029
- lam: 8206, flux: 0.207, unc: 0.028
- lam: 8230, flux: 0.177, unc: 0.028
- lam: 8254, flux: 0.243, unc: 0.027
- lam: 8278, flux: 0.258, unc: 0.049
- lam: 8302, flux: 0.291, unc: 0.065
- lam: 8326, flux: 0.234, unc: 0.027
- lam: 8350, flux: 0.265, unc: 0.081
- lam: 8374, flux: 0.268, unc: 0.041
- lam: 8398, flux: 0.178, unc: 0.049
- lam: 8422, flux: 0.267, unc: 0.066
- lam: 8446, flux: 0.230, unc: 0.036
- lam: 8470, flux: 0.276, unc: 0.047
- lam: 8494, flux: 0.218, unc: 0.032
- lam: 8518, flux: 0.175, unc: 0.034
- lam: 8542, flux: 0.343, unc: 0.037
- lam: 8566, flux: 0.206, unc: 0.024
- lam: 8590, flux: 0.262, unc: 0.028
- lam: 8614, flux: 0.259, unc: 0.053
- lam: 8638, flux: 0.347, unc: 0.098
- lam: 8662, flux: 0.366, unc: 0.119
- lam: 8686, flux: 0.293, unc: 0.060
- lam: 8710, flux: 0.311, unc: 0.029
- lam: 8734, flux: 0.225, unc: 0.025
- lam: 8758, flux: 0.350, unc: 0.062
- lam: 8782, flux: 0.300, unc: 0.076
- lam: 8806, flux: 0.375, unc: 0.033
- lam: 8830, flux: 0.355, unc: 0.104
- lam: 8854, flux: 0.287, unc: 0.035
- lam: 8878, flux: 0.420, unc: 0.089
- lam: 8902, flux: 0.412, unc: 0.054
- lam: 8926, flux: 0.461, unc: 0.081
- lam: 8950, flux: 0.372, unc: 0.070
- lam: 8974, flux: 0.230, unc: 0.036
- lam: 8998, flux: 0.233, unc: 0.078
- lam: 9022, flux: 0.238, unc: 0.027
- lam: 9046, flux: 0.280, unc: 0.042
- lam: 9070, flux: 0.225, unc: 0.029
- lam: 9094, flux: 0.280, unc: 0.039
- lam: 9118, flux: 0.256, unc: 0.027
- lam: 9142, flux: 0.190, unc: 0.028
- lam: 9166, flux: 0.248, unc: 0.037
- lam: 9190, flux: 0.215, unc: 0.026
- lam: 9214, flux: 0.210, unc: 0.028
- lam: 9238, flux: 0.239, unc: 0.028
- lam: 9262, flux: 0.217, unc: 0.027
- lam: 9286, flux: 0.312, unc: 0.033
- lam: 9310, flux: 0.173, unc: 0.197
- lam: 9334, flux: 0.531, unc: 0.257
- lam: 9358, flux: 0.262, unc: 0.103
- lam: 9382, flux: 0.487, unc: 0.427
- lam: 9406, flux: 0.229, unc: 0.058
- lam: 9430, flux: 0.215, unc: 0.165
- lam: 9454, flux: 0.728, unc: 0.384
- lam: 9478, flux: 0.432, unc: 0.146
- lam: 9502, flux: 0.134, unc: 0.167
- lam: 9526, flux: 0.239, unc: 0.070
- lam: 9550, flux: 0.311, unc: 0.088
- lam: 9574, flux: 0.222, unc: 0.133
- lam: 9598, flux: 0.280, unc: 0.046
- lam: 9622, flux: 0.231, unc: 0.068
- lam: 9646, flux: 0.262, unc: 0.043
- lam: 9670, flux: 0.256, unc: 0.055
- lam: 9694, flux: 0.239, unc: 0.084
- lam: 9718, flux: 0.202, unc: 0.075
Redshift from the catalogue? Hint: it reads 0.77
